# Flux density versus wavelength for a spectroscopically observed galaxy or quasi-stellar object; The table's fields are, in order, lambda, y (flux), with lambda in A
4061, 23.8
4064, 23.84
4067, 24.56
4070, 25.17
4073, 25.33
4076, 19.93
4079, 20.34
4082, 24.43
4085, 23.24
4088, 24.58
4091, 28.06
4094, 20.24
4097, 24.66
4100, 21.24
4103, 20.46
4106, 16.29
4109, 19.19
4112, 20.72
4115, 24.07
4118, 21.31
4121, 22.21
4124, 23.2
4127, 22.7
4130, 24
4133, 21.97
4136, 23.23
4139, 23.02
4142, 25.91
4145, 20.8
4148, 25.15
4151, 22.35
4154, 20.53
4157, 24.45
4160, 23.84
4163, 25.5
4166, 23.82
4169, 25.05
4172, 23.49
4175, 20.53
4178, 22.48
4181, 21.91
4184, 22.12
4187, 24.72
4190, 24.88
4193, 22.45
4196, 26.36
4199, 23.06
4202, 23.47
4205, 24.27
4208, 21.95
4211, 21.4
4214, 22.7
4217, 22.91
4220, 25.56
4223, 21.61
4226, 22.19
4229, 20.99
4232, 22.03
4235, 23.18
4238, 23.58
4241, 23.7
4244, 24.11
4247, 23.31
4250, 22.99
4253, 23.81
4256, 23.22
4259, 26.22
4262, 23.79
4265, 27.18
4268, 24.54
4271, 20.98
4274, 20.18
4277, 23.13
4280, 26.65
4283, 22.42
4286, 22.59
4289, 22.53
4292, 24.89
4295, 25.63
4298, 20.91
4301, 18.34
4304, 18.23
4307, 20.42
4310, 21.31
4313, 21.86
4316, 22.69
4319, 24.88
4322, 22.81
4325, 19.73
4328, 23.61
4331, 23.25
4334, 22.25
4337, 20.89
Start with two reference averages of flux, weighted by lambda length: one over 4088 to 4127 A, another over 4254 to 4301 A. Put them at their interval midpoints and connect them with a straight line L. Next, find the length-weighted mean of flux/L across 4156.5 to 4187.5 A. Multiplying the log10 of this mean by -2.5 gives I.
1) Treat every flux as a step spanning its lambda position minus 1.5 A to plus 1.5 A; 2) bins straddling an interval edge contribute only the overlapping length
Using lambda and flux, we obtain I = -0.04 mag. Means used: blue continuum 21.9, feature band 23.4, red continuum 23.5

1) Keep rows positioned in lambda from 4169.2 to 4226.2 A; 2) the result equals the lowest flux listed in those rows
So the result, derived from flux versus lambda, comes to 20.53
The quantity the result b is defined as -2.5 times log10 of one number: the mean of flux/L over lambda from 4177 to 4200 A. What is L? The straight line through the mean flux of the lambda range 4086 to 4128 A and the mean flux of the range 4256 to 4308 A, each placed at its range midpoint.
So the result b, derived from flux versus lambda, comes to -0.05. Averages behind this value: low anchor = 22.1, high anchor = 22.9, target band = 23.5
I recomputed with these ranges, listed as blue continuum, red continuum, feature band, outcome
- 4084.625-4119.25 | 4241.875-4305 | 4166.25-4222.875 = -0.03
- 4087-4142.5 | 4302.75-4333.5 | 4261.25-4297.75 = -0.08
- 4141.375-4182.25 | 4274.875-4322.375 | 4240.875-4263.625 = -0.06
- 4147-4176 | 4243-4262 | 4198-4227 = 0.04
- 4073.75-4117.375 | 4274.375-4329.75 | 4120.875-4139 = -0.04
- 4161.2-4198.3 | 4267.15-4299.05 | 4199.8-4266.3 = 0.00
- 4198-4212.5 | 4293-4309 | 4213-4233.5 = -0.01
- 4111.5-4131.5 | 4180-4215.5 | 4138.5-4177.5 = -0.02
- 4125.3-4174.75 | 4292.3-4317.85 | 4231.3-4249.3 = -0.05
